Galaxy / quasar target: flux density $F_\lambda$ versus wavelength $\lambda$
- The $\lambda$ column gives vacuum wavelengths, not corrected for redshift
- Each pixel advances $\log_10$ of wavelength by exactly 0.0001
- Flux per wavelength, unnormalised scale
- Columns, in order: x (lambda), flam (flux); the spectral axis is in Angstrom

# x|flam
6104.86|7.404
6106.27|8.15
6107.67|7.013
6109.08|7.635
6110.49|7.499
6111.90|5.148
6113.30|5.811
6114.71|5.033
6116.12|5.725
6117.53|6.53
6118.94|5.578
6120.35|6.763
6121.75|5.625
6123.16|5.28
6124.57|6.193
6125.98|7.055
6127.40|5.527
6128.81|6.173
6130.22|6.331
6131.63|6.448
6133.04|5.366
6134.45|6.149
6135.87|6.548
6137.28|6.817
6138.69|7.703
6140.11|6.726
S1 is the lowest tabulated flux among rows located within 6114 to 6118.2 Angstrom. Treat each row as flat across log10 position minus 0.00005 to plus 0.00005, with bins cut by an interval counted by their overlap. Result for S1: 5.033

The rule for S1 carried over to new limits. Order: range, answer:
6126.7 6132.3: 5.527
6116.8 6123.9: 5.28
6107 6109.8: 7.013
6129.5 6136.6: 5.366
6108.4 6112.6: 5.148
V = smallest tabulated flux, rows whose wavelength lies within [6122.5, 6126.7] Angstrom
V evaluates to 5.28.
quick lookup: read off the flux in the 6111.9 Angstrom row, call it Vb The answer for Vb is 5.148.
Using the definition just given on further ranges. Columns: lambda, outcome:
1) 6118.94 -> 5.578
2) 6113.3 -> 5.811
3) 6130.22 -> 6.331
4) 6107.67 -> 7.013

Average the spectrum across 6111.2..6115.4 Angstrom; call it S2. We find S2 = 5.34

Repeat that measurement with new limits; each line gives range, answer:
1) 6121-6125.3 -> 5.73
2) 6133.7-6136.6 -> 6.33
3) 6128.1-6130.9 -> 6.26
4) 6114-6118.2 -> 5.75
